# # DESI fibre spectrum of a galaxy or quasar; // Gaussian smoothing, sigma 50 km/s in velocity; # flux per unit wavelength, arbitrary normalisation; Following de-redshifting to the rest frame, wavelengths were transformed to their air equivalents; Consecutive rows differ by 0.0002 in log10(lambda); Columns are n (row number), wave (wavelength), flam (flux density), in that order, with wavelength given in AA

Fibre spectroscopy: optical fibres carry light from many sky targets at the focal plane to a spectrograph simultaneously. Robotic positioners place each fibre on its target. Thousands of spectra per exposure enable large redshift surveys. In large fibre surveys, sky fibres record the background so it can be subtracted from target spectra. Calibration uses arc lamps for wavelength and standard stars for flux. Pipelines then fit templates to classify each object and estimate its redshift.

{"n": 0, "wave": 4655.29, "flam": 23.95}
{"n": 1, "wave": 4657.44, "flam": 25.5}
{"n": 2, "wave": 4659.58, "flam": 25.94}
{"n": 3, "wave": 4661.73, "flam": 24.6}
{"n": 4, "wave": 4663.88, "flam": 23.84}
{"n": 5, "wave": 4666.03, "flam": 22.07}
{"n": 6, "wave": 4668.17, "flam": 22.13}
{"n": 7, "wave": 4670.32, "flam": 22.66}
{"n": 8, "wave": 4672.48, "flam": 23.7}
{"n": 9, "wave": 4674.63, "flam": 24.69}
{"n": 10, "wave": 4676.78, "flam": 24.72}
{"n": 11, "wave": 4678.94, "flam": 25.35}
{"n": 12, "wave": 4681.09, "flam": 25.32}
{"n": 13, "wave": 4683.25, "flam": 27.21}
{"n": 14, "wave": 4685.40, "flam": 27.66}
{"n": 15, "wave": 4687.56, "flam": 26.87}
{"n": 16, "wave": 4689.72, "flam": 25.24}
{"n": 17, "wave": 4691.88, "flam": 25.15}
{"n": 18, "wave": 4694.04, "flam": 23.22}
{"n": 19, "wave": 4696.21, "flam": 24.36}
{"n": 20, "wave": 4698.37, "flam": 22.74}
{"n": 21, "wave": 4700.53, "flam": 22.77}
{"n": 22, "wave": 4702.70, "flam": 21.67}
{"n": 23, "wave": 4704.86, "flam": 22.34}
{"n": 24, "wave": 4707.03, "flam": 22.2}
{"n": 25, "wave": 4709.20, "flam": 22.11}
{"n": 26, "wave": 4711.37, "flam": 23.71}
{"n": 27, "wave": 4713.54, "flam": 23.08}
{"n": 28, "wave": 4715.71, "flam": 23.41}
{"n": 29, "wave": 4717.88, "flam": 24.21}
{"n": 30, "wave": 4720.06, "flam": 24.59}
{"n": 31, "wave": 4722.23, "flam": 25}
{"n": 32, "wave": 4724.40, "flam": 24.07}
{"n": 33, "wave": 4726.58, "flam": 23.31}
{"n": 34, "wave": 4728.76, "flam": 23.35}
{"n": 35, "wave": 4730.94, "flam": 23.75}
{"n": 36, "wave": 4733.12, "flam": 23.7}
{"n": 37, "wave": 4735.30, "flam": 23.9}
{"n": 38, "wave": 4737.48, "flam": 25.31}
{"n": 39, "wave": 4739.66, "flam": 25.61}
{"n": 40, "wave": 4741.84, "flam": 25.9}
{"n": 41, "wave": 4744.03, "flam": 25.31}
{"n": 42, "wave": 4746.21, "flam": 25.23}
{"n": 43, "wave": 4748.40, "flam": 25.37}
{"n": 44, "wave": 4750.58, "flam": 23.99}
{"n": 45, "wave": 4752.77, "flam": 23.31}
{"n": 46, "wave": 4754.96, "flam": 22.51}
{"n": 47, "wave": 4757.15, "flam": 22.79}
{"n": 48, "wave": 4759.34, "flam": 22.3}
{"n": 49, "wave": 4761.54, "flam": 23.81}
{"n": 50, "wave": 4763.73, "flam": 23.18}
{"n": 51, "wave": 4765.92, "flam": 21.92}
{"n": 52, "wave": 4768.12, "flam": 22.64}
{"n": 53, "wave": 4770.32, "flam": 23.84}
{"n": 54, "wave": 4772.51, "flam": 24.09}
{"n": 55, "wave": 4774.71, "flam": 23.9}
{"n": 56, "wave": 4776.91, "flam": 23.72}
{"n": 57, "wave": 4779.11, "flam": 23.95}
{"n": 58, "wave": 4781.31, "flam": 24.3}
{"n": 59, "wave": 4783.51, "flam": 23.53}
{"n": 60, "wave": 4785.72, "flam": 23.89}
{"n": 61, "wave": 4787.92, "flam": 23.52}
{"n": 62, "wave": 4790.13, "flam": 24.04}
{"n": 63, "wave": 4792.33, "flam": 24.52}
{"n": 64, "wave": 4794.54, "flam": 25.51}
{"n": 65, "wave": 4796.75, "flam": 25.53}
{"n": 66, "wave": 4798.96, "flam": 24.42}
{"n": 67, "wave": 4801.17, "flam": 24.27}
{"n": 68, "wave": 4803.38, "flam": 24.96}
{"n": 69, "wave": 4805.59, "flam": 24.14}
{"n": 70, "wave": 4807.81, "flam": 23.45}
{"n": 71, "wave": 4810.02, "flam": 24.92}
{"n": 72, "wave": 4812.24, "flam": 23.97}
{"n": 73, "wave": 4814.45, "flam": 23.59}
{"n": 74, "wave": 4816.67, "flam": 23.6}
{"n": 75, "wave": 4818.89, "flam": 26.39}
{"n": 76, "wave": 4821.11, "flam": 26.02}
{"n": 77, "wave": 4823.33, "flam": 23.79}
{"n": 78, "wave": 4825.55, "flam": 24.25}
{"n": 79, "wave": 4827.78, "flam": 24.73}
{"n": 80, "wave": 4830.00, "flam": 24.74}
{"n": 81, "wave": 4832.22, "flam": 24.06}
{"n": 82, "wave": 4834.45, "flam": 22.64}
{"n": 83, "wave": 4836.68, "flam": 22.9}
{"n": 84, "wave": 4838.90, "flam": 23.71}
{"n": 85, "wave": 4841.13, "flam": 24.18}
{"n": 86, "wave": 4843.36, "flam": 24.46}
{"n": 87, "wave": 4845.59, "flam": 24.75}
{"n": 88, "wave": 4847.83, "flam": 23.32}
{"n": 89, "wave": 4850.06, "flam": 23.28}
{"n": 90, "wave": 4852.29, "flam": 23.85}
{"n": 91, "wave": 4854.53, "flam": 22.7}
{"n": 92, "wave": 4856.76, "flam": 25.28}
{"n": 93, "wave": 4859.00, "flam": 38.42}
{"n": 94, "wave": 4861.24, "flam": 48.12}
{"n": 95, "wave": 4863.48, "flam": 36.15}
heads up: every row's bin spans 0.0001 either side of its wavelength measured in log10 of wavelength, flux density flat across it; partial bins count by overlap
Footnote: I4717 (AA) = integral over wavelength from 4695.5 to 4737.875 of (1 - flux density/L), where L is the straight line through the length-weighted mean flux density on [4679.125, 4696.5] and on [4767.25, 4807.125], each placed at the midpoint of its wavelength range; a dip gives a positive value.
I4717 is 3.0 AA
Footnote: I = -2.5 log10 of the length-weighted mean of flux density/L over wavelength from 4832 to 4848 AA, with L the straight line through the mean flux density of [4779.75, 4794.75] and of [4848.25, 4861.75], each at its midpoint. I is 0.18 mag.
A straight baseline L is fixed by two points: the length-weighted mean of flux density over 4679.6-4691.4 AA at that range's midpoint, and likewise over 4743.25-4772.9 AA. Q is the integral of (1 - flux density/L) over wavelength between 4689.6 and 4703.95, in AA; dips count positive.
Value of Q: 1.4 AA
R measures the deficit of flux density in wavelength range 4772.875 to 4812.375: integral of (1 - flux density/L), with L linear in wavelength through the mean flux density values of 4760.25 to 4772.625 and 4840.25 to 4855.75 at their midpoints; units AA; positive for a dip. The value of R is -1.5 AA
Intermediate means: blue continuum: 23.2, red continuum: 23.8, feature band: 24.3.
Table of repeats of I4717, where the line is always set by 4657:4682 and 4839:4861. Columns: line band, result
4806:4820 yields 0.9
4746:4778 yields 2.3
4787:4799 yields 0.5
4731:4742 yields 0.1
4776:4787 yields 0.7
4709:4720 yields 0.5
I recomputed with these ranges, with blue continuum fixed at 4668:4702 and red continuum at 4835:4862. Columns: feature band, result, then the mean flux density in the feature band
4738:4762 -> 0.05 mag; 24.2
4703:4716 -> 0.10 mag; 22.7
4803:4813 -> 0.08 mag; 24.2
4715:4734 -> 0.05 mag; 23.9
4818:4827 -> 0.06 mag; 25.1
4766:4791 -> 0.09 mag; 23.7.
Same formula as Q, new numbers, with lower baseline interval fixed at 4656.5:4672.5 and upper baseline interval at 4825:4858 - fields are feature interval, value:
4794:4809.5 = -0.4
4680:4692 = -1.3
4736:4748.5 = -0.8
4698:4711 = 0.8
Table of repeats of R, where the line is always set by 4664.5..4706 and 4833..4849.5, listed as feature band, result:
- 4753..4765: 0.52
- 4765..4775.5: 0.28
